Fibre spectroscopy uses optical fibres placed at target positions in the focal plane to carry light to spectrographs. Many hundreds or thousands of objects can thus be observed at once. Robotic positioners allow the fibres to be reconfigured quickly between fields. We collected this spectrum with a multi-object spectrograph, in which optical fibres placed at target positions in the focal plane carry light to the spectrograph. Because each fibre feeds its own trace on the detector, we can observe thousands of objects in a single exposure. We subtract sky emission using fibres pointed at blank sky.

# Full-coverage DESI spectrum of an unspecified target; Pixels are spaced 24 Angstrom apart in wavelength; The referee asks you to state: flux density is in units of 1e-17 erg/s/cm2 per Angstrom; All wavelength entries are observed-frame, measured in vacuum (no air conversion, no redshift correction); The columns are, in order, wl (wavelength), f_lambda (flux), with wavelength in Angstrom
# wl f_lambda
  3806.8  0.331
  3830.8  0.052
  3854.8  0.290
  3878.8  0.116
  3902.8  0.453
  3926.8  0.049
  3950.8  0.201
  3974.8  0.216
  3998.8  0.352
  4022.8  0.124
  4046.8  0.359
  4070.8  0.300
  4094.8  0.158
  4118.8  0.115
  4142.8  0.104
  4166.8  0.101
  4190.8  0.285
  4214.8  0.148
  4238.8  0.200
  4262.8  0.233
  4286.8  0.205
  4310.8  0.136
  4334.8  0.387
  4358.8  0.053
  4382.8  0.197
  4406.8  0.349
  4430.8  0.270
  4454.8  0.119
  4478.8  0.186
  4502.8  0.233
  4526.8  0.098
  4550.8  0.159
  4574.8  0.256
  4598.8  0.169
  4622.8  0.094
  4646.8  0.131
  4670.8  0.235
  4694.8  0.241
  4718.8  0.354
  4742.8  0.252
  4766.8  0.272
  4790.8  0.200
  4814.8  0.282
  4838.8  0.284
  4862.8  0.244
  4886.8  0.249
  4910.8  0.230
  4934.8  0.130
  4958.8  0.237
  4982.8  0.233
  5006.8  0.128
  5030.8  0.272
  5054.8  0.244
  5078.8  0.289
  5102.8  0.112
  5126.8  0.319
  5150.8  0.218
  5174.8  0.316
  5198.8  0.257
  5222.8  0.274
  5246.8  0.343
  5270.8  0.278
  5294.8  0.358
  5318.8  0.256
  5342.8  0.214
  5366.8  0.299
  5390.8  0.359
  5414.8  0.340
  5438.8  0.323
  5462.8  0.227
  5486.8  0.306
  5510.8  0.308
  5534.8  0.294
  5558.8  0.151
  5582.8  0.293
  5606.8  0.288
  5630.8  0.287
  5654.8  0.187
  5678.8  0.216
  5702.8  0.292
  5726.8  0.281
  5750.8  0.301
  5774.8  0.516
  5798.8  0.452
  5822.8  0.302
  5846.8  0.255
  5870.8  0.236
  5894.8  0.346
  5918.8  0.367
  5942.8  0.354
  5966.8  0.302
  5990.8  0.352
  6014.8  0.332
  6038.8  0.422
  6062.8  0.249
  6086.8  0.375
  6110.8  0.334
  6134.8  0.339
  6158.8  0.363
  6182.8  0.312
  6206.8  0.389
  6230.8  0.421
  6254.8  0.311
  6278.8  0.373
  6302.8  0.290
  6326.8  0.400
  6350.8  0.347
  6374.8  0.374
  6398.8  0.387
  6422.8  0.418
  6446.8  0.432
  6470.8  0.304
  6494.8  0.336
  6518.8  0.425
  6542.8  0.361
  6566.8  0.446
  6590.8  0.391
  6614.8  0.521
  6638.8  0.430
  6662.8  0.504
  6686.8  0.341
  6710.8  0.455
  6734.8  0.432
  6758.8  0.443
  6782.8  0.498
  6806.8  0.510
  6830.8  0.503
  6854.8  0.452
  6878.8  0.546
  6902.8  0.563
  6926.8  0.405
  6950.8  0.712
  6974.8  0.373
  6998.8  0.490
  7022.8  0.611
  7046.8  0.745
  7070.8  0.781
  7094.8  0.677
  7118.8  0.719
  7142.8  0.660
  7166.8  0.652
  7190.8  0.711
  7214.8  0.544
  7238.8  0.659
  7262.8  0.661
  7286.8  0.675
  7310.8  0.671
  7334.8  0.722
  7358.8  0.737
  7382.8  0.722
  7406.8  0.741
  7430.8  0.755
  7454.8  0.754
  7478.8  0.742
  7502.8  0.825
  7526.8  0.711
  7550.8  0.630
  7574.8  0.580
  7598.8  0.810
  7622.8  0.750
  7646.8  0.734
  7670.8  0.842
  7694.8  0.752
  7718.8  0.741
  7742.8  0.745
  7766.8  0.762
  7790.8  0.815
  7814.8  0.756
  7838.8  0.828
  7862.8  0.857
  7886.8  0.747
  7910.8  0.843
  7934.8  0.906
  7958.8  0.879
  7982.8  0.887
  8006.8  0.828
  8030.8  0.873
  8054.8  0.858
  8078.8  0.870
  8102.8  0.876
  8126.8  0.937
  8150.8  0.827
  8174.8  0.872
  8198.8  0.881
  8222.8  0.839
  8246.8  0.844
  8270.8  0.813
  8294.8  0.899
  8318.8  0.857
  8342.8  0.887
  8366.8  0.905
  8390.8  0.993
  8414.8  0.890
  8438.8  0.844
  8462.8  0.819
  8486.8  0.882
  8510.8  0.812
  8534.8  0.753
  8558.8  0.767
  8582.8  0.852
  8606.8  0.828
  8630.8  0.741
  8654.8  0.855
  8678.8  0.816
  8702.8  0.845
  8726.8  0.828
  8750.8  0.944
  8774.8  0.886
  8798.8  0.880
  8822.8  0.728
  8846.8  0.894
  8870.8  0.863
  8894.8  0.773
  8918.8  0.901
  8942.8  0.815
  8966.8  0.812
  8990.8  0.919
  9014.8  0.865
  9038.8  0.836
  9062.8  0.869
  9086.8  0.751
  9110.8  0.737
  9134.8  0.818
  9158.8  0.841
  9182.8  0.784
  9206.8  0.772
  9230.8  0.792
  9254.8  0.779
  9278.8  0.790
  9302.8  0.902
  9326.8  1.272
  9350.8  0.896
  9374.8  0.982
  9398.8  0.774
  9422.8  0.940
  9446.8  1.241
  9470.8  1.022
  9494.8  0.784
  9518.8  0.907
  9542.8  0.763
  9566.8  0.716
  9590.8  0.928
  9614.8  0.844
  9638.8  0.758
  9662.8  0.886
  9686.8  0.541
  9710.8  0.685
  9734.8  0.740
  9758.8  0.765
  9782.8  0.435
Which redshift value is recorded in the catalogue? 0.759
